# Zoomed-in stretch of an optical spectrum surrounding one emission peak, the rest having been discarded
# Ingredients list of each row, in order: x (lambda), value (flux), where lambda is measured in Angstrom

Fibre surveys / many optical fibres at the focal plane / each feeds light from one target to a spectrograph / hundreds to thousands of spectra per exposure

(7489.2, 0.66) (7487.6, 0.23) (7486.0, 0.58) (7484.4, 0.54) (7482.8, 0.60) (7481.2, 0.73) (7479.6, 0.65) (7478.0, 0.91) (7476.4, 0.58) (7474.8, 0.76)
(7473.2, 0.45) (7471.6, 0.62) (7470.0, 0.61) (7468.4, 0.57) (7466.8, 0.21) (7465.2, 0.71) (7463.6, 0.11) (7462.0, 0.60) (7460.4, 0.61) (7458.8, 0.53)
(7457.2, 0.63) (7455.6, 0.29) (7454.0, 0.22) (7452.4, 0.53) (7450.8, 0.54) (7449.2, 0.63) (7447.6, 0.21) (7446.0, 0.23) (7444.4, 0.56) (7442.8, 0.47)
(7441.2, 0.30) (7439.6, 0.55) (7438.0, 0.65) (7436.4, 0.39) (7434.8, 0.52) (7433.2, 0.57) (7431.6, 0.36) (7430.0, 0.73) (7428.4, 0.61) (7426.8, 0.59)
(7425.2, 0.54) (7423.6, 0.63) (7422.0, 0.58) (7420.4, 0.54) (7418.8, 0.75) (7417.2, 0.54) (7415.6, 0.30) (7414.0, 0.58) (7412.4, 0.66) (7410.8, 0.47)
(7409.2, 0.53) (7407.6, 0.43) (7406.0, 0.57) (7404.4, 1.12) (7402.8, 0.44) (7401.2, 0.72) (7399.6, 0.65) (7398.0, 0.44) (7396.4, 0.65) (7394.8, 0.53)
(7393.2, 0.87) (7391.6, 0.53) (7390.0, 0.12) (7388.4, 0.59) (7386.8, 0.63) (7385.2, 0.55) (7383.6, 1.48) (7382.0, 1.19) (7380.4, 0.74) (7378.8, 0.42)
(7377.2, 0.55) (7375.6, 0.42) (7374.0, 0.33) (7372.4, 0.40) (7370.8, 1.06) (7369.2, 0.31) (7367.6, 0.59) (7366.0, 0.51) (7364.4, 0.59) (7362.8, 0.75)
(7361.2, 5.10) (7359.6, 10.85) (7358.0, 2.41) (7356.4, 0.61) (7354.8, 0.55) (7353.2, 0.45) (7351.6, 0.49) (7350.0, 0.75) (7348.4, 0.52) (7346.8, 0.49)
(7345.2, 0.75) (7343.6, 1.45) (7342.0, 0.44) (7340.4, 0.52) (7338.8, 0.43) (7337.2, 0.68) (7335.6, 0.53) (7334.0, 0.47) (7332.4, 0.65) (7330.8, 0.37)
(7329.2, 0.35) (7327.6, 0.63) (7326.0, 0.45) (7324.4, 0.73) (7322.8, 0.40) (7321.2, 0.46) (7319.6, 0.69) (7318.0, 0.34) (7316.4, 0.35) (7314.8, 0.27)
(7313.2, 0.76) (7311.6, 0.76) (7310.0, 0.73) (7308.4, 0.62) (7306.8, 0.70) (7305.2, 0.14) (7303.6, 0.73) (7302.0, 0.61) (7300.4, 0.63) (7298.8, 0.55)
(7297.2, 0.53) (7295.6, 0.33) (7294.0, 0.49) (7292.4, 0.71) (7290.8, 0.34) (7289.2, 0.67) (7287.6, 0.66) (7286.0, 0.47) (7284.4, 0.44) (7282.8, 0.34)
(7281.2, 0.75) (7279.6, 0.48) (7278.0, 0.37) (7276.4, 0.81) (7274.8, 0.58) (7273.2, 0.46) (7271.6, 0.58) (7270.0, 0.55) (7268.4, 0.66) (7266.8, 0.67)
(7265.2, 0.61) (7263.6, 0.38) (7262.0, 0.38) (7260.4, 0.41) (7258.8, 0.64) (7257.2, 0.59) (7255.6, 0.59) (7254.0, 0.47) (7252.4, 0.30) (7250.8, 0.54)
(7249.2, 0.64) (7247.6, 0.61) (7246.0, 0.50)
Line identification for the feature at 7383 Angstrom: [N II]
